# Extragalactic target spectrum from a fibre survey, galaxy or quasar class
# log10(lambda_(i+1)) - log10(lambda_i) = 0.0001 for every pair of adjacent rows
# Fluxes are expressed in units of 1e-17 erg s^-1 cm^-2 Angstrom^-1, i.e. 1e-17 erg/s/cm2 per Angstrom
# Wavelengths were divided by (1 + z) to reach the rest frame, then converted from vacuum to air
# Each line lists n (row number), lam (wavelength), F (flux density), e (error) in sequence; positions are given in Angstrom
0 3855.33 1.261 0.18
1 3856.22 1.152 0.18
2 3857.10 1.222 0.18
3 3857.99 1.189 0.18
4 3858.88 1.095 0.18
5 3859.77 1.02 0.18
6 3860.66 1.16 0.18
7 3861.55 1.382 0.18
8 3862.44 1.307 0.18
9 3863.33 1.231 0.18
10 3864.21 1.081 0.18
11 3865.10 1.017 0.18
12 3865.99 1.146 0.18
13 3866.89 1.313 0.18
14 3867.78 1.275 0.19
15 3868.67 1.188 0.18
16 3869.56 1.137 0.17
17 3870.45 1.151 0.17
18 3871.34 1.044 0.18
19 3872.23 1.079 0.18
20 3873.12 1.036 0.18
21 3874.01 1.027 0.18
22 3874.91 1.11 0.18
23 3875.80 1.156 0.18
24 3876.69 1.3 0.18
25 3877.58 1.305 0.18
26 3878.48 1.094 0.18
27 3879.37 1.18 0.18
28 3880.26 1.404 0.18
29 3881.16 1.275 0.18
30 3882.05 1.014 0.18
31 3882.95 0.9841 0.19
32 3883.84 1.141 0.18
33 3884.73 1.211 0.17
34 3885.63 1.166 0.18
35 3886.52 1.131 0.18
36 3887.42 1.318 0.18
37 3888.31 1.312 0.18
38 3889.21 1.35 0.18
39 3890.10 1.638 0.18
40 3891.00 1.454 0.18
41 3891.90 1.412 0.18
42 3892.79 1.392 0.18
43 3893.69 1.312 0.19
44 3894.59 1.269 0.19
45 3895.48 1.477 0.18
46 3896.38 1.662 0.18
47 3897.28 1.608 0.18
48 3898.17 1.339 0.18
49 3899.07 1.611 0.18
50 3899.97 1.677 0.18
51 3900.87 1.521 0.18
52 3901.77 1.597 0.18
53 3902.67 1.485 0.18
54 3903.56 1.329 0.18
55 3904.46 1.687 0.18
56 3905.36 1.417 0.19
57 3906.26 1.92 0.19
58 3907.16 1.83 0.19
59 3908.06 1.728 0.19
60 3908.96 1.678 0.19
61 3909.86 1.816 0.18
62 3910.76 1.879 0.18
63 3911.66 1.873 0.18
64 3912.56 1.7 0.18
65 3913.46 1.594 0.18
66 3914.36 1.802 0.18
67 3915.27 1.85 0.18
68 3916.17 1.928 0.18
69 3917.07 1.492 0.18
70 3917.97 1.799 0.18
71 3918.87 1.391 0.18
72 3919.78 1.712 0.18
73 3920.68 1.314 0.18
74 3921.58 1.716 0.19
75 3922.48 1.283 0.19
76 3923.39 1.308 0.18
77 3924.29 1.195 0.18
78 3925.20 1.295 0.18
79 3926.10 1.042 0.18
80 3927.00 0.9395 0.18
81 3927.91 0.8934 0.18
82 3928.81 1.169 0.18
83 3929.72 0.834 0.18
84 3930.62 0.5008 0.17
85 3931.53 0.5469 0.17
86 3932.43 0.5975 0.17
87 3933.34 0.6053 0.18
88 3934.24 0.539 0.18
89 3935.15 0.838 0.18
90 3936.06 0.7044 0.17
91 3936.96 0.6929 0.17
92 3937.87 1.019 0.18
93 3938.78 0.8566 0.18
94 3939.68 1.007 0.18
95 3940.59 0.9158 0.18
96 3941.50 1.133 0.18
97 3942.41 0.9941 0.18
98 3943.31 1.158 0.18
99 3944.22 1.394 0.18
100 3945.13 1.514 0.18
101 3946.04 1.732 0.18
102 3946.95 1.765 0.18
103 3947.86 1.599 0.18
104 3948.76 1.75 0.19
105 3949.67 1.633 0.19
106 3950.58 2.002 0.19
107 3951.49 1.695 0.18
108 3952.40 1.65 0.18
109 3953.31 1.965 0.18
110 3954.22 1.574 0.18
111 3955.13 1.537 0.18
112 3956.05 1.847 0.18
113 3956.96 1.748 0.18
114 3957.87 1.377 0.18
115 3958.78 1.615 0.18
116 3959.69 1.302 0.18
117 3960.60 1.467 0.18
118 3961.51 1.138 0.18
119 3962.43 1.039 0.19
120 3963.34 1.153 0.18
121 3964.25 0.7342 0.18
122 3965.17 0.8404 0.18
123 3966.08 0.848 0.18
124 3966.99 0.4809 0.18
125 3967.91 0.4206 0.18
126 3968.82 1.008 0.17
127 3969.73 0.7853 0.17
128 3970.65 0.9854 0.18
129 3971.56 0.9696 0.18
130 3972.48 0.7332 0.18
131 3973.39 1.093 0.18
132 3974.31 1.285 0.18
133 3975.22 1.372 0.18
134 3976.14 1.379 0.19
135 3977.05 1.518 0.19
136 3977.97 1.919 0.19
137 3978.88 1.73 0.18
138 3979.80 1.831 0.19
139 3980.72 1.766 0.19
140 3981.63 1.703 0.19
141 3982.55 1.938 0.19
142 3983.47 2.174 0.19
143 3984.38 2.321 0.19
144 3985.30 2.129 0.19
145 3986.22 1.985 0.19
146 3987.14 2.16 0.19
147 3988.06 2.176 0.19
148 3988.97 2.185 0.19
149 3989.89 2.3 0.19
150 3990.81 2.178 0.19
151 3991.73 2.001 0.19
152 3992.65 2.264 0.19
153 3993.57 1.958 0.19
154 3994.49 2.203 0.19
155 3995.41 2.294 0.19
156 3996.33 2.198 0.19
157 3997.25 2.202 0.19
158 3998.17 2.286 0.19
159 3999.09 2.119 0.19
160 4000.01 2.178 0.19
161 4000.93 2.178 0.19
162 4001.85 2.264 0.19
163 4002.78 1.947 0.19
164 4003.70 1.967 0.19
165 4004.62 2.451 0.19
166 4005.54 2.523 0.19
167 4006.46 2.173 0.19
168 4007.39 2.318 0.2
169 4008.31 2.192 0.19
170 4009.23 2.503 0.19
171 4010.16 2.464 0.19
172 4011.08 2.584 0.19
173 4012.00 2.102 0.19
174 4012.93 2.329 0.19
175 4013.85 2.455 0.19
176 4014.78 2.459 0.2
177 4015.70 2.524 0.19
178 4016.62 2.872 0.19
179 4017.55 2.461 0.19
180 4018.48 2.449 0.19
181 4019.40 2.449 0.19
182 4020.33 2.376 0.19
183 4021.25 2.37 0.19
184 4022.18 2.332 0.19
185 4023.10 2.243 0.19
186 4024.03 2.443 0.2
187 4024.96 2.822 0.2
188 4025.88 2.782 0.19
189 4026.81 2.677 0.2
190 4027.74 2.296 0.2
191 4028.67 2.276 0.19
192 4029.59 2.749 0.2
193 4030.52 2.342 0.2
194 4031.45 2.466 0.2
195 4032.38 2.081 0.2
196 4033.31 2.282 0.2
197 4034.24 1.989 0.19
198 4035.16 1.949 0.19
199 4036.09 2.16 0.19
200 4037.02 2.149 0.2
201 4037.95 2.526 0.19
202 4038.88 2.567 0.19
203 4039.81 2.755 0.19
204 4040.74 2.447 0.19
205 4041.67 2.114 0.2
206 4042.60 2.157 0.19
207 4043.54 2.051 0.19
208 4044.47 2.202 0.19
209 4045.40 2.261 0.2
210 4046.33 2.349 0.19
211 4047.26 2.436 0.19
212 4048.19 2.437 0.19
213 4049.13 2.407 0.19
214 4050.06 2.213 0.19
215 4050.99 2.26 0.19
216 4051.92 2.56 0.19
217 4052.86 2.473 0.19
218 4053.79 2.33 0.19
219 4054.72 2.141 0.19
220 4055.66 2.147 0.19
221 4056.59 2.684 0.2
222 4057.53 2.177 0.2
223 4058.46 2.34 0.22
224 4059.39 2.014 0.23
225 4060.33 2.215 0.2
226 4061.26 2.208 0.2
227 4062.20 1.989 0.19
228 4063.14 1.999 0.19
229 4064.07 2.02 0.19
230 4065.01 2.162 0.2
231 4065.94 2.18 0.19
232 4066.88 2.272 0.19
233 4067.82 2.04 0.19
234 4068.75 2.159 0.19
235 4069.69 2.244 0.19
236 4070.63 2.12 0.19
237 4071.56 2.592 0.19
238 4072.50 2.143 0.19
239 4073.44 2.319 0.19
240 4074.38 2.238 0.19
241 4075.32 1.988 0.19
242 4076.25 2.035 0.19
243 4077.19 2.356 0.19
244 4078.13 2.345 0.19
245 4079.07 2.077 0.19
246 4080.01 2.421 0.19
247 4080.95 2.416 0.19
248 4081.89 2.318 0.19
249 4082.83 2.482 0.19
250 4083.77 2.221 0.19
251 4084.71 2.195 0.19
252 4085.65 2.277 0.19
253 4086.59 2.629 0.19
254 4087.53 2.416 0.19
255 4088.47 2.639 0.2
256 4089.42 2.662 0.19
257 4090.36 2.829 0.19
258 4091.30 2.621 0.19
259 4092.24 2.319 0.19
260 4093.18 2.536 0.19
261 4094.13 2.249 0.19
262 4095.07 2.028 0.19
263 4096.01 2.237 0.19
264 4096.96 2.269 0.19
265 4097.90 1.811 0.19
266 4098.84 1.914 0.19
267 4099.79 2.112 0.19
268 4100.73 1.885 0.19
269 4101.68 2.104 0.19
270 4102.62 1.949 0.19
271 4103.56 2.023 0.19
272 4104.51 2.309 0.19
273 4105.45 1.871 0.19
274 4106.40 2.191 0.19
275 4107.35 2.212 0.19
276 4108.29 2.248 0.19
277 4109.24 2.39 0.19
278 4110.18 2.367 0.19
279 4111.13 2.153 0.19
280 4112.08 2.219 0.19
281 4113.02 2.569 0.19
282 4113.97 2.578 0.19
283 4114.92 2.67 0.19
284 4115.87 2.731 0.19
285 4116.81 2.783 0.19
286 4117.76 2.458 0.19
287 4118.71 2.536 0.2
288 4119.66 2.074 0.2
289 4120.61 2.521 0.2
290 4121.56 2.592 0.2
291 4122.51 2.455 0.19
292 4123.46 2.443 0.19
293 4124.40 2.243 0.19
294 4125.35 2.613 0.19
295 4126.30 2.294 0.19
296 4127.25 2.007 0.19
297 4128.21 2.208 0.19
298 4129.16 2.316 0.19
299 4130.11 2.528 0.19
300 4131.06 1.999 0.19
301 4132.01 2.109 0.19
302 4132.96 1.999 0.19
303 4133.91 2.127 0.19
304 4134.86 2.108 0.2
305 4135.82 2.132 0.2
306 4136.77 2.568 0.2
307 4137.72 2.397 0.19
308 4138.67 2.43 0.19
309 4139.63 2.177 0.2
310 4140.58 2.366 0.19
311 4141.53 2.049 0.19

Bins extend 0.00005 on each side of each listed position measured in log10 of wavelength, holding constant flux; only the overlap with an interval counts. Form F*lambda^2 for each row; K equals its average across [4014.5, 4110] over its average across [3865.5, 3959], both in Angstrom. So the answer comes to 1.84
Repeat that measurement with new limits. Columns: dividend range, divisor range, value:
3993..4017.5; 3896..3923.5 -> 1.48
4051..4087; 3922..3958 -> 1.96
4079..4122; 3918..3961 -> 1.99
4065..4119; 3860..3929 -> 1.84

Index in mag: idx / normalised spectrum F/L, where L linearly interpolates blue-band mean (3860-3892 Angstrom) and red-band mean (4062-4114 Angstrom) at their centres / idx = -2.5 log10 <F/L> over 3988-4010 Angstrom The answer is -0.22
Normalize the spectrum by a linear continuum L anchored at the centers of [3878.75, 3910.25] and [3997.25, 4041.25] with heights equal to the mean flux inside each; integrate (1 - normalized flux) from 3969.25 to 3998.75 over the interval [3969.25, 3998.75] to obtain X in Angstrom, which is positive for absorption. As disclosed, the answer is 4.2 Angstrom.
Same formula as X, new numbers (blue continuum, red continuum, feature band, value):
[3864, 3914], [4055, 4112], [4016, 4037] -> -4.4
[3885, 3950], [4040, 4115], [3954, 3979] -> 6.6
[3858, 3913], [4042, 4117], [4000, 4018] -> -3.8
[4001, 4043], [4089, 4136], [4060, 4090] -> 0.8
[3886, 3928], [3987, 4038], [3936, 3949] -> 4.1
